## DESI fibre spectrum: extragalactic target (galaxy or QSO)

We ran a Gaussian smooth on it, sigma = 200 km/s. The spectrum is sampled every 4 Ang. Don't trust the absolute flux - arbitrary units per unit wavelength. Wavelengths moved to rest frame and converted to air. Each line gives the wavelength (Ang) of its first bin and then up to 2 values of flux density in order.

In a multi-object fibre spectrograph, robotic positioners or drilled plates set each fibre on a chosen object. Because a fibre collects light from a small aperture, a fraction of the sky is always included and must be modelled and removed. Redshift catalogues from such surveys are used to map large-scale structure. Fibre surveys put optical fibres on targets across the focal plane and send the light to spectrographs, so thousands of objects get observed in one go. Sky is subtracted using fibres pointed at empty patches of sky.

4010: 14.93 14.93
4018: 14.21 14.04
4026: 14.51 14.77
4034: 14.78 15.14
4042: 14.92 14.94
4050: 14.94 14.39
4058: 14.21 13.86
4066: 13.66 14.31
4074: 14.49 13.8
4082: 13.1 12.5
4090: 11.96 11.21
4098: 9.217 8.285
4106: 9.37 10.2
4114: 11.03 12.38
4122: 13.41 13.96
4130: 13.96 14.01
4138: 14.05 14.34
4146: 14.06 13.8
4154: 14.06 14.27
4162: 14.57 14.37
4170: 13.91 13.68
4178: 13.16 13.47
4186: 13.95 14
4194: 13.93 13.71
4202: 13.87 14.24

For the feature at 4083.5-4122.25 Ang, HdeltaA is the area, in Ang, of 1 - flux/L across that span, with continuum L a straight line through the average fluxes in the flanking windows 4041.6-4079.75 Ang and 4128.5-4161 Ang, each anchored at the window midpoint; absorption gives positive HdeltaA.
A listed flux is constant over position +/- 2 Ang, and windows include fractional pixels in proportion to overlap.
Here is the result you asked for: 9.1 Ang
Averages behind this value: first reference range 14.3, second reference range 14.1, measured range 10.9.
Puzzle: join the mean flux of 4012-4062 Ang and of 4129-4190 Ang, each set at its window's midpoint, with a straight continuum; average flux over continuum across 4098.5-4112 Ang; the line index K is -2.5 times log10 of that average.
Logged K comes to 0.47 mag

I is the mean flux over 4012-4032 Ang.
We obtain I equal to 14.5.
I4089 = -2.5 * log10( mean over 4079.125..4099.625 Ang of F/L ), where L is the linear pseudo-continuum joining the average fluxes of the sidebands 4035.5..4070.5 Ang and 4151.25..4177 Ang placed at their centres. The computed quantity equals 0.22 mag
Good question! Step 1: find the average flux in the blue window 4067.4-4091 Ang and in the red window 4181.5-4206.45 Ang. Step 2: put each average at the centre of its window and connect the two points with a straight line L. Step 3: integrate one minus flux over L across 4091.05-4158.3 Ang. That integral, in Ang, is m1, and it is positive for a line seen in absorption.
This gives 6.0 Ang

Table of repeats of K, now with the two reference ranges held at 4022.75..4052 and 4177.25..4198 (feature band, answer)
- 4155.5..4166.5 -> -0.04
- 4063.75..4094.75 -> 0.10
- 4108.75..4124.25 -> 0.20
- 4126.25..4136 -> 0.01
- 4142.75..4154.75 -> 0.00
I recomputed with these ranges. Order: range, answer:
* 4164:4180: 13.8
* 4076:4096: 12.5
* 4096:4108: 8.96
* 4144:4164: 14.2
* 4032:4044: 14.9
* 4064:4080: 14.1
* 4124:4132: 14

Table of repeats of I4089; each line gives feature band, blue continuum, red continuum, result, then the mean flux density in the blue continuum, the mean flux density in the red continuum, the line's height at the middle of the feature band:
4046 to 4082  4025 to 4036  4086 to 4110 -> -0.141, 14.7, 10.2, 12.5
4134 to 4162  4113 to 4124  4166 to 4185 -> -0.086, 12.4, 13.7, 13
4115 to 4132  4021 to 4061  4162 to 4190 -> 0.069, 14.7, 13.8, 14.2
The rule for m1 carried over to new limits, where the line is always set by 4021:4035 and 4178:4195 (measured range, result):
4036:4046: -0.4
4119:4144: 0.2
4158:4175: -0.4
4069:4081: 0.2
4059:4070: 0.4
